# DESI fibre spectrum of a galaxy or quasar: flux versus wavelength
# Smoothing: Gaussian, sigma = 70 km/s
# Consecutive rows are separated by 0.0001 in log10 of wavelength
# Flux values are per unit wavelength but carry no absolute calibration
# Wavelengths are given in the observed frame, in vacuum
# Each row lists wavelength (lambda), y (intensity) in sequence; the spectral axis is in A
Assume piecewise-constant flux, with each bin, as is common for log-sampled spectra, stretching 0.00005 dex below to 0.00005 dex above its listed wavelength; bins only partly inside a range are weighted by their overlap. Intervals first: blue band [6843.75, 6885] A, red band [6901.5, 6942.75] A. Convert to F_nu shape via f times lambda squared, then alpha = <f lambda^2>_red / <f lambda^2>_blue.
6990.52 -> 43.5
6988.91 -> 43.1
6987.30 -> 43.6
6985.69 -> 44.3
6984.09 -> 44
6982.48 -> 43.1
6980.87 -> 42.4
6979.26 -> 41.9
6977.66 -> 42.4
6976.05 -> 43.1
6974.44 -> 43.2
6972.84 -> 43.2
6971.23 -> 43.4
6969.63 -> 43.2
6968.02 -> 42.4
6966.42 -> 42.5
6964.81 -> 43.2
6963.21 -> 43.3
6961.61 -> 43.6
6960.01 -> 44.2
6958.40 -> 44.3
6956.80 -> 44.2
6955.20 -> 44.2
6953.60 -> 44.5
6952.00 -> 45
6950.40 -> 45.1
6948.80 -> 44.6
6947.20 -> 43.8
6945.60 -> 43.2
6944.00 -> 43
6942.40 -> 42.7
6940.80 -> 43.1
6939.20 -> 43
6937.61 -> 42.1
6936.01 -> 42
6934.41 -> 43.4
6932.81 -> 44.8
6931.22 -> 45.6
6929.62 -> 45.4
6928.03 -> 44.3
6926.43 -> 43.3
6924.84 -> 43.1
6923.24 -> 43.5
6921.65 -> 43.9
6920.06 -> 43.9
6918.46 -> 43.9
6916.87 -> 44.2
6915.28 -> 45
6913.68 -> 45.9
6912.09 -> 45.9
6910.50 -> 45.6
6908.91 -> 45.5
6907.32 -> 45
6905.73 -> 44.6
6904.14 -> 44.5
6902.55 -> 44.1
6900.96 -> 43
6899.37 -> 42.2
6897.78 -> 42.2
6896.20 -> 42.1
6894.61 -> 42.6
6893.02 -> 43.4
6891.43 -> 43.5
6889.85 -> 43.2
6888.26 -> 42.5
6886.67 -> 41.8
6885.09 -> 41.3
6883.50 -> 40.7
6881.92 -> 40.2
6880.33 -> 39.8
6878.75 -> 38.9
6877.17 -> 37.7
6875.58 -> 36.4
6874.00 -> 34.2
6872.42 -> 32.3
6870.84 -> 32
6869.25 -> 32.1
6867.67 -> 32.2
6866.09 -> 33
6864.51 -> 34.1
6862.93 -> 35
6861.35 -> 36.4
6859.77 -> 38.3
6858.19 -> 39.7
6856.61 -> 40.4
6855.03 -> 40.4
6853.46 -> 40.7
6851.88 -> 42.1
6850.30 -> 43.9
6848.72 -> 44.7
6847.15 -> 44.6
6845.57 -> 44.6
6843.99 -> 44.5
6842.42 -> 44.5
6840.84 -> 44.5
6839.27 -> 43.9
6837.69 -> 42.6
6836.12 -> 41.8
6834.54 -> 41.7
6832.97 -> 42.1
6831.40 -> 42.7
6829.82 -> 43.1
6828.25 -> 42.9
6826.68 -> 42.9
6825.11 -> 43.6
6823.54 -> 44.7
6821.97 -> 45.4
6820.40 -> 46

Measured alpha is 1.17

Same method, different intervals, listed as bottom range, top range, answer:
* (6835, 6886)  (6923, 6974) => 1.14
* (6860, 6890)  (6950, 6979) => 1.21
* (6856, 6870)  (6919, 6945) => 1.25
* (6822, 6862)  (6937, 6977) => 1.06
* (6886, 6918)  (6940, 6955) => 1.01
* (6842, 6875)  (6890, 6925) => 1.16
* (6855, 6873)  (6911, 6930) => 1.28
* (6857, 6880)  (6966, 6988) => 1.26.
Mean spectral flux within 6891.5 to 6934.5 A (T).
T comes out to 44.1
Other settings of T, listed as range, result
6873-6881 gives 37.3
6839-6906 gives 40.2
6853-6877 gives 35.8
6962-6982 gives 42.9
